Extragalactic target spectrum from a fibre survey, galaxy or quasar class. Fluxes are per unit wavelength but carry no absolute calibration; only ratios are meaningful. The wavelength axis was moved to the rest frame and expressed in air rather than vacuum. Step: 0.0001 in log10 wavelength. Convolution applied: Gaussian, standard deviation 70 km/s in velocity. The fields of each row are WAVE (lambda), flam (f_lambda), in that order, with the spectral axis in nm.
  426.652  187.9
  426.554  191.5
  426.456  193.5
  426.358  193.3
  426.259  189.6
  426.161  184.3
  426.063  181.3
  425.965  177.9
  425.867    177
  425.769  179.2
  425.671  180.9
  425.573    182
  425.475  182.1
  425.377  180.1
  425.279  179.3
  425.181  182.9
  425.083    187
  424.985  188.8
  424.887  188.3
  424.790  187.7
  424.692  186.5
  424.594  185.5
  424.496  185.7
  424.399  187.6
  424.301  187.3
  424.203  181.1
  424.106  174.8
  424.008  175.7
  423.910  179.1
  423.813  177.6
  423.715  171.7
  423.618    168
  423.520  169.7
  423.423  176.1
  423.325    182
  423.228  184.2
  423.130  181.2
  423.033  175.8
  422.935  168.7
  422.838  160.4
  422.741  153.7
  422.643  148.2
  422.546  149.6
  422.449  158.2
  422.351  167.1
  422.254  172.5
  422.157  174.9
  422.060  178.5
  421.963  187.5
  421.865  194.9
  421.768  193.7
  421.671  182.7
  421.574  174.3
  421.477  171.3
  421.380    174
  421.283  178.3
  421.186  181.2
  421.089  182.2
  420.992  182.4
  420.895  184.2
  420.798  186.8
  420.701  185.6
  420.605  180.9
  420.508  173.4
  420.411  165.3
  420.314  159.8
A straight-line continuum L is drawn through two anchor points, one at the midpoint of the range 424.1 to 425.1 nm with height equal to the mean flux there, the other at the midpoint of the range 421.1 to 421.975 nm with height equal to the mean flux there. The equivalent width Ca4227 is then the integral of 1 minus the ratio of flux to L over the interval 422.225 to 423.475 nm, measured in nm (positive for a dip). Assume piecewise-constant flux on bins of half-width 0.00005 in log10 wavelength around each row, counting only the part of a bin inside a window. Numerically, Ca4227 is 0.11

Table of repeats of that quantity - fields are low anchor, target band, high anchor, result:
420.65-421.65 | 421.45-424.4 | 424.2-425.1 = 0.149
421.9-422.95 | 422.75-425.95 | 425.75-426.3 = -0.096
